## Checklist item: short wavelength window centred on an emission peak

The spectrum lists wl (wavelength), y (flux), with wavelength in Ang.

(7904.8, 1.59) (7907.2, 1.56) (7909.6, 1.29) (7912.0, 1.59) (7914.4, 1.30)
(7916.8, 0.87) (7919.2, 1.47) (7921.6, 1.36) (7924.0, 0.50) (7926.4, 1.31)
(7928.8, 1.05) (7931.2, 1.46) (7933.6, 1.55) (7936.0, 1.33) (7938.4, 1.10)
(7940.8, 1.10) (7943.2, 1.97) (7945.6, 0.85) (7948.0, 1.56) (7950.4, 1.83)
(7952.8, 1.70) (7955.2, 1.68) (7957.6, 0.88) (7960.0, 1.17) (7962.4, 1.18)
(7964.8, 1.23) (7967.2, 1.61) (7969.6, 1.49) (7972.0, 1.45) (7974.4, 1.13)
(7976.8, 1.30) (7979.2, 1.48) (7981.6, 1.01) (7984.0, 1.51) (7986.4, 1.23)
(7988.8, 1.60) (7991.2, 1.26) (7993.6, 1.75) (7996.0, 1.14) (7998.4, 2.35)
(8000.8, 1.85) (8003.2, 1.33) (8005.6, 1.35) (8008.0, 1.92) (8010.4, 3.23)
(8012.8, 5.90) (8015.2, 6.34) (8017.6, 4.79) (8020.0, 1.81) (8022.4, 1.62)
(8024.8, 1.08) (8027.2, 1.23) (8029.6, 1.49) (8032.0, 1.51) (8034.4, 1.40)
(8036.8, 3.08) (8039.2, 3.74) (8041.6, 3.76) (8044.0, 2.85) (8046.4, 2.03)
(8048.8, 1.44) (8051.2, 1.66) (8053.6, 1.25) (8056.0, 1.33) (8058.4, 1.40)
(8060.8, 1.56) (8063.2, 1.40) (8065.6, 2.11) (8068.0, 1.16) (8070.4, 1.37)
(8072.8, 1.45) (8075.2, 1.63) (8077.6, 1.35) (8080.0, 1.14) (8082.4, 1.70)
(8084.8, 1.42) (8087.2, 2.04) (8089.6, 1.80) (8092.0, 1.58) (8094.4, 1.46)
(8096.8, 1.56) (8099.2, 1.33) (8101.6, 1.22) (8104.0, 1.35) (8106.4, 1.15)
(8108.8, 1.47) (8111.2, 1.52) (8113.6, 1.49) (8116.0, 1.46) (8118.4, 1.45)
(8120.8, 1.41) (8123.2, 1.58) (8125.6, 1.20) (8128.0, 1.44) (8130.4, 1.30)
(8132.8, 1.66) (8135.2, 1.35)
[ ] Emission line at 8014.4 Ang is Halpha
